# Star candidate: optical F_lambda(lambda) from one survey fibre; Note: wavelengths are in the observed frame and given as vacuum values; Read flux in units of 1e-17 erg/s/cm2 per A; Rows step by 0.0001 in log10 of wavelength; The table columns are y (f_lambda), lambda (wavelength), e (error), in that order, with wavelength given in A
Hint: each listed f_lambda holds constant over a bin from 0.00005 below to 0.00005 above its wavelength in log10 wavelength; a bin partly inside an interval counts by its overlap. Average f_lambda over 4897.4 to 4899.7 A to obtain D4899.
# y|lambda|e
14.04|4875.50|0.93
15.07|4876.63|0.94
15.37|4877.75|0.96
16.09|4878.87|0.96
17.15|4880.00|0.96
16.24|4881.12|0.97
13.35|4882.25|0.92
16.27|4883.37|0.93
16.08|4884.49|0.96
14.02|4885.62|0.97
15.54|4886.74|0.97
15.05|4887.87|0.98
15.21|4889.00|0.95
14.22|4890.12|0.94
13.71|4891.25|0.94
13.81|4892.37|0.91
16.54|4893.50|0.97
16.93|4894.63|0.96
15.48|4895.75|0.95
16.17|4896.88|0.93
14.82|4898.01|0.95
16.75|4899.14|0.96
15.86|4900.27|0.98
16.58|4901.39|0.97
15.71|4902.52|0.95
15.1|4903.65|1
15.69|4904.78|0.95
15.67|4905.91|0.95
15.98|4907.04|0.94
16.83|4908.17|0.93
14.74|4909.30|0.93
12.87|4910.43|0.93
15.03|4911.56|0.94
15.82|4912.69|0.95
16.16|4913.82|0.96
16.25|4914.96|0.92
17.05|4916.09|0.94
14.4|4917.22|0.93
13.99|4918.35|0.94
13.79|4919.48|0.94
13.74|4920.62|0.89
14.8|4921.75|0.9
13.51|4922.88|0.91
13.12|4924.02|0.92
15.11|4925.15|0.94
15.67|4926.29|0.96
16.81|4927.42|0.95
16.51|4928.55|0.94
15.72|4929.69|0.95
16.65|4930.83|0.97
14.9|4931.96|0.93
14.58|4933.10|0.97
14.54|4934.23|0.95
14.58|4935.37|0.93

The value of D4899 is 15.8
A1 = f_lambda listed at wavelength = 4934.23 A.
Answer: 14.54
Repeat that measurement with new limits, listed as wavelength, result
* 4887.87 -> 15.05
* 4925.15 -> 15.11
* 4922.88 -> 13.51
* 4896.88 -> 16.17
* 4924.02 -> 13.12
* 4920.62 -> 13.74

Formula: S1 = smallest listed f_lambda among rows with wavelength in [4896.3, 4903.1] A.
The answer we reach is 14.82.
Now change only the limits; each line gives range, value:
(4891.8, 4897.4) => 13.81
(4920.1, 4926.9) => 13.12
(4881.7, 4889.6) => 13.35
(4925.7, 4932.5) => 14.9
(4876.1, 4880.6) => 15.07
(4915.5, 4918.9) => 13.99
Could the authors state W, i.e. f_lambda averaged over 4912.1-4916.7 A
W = 16.3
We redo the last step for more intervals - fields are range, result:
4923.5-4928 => 15.2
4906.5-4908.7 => 16.4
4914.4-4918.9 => 15.4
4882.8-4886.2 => 15.5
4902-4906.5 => 15.5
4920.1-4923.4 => 14.1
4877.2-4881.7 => 16.2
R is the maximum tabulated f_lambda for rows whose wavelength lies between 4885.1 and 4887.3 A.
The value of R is 15.54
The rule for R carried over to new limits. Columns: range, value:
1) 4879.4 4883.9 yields 17.15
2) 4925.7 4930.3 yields 16.81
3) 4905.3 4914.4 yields 16.83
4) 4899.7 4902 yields 16.58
